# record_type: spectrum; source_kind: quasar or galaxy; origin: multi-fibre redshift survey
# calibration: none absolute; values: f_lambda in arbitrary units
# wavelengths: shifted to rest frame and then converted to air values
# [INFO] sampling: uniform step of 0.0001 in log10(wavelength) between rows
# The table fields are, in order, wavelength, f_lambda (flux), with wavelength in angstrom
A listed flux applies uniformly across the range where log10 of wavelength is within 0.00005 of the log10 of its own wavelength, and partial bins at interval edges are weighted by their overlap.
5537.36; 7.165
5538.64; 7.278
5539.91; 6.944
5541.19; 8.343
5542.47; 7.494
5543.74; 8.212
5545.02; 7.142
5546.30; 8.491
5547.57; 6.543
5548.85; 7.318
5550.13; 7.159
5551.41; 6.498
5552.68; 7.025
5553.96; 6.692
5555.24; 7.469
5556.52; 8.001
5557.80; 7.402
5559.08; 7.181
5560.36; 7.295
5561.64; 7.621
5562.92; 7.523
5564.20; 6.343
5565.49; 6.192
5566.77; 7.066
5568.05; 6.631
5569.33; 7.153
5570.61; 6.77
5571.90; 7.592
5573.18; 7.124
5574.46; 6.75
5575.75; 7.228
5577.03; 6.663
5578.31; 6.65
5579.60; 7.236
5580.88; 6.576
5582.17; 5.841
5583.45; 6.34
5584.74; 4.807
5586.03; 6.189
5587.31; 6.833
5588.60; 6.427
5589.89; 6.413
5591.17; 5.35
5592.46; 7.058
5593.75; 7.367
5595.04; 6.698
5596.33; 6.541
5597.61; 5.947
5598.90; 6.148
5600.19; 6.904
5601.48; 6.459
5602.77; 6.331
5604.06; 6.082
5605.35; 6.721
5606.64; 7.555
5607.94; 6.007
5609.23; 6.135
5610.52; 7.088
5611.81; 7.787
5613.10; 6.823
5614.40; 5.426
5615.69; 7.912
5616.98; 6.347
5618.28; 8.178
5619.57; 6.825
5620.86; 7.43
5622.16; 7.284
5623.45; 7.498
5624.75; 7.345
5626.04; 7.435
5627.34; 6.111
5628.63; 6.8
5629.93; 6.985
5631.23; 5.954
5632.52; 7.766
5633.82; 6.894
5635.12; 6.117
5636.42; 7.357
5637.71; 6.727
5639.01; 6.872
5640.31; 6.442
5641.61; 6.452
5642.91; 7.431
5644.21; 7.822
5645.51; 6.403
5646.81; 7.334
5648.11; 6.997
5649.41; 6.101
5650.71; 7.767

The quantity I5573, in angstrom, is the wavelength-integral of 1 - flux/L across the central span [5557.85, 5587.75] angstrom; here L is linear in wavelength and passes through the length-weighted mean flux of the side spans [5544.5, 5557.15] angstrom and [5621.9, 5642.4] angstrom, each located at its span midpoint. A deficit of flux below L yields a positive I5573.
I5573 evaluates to 1.5 angstrom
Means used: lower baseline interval 7.24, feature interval 6.78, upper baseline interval 6.87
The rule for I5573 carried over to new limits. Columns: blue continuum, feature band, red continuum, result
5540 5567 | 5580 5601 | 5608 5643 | 2.20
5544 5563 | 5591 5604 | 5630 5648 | 1.08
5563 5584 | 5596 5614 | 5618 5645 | 0.82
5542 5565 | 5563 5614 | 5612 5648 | 3.78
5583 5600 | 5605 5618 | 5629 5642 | -0.59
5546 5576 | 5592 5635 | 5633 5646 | 0.69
